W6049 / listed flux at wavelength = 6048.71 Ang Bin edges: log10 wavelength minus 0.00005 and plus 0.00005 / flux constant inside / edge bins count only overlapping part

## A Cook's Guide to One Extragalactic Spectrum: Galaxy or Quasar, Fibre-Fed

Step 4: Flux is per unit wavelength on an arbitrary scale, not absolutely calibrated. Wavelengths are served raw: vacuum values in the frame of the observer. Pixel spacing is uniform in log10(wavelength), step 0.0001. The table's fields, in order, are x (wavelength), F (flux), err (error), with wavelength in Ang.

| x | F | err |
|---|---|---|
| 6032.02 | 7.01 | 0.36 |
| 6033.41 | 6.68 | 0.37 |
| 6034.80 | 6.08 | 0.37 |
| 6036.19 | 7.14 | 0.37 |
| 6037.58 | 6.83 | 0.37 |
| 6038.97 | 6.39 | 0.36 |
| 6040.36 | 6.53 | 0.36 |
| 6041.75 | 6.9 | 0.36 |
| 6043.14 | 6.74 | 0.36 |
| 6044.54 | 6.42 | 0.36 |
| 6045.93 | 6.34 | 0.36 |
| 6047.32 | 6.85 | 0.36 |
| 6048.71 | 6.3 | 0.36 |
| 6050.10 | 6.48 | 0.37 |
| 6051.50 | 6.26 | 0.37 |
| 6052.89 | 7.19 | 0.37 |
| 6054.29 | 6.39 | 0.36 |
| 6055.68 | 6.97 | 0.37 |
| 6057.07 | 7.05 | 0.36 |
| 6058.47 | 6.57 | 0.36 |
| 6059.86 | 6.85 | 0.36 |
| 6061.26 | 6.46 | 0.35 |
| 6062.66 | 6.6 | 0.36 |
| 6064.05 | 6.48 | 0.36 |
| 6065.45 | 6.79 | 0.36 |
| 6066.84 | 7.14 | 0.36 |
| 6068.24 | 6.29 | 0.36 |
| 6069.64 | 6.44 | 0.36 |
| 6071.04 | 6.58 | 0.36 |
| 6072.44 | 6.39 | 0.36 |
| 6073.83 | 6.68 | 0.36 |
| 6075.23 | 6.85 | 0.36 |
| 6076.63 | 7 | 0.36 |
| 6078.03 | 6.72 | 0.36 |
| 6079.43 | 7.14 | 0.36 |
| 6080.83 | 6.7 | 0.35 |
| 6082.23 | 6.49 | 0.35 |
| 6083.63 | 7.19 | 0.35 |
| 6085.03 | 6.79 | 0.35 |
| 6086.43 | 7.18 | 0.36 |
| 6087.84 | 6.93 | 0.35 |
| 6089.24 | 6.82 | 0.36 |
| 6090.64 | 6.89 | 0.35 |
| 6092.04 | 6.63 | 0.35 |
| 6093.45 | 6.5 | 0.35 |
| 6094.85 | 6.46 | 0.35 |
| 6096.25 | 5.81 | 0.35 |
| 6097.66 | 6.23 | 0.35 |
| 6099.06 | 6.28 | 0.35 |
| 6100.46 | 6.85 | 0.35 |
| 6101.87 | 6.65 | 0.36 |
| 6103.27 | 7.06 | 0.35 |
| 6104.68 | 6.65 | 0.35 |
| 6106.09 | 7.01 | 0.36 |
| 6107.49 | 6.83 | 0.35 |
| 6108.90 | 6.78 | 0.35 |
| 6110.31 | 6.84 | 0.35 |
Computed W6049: 6.3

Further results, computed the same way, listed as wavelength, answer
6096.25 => 5.81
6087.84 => 6.93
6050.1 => 6.48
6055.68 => 6.97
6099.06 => 6.28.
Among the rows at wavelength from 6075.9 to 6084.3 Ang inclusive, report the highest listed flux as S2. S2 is 7.19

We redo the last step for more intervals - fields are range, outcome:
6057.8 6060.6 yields 6.85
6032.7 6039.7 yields 7.14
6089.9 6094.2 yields 6.89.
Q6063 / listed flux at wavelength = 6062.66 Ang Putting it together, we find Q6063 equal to 6.6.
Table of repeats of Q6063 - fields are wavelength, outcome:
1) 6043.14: 6.74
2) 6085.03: 6.79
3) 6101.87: 6.65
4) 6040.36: 6.53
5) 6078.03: 6.72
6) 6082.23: 6.49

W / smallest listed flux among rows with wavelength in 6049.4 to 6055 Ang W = 6.26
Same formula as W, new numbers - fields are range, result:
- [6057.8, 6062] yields 6.46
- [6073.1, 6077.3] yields 6.68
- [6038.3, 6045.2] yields 6.39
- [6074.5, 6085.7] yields 6.49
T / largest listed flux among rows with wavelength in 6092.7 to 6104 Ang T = 7.06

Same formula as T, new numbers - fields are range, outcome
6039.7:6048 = 6.9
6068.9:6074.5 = 6.68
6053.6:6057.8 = 7.05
